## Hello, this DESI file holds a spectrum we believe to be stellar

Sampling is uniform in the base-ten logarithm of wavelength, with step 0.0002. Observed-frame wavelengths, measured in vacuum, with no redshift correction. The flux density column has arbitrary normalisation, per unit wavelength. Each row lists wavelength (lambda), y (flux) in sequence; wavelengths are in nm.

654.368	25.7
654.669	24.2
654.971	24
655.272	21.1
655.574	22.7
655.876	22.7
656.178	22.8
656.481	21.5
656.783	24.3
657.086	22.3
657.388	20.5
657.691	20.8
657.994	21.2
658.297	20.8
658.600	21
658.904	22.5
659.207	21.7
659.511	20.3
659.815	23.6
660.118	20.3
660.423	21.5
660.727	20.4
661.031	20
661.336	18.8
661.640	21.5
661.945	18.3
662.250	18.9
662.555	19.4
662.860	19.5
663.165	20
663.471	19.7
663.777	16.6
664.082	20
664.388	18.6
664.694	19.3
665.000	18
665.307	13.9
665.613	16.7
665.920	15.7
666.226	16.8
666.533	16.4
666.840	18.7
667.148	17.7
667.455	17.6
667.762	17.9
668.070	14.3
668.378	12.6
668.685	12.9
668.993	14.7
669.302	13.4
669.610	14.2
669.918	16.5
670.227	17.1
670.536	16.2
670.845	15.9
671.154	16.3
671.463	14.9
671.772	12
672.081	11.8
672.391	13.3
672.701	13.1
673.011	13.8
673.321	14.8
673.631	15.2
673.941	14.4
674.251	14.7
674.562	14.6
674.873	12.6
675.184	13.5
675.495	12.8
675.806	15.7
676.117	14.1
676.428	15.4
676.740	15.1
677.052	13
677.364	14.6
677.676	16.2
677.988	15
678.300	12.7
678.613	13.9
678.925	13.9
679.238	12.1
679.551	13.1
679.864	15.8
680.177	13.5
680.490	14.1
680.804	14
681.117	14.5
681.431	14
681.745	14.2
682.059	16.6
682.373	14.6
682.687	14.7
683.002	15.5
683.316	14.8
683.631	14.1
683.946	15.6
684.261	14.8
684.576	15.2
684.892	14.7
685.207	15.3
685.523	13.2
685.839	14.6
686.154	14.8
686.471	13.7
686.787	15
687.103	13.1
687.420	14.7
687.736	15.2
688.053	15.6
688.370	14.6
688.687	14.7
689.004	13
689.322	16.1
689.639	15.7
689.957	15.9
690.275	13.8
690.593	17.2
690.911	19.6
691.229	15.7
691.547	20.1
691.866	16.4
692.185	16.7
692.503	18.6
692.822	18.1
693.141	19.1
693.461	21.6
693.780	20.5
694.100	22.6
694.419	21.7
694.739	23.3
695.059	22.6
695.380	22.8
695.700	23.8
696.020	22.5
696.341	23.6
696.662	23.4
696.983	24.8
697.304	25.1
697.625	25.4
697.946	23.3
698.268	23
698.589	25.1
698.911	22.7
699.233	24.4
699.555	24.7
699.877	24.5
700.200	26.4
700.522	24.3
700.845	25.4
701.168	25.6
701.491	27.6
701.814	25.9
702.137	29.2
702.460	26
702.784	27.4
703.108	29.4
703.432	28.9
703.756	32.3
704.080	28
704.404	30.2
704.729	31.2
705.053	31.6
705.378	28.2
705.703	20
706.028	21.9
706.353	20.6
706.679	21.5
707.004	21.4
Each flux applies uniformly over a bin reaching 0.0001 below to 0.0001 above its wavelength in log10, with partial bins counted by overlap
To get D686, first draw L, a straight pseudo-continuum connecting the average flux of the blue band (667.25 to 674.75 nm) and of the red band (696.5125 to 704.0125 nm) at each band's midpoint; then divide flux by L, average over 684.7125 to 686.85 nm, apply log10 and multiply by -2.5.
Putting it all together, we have 0.37 mag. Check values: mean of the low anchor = 14.7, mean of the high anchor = 25.9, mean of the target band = 14.5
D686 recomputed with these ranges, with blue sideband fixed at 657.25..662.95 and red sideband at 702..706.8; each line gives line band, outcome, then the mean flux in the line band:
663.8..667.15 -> 0.22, 17.4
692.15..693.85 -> 0.31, 19.2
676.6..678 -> 0.49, 14.8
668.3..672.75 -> 0.47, 14.4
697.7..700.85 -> 0.09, 24.4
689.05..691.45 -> 0.47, 16.2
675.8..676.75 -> 0.46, 15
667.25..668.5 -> 0.35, 15.8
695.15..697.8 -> 0.09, 23.9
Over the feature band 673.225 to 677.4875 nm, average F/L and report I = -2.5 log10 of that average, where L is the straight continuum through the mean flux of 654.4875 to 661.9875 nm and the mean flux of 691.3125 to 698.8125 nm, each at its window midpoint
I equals 0.45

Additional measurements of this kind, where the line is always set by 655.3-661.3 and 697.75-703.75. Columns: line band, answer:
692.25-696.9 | 0.168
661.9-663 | 0.153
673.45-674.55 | 0.491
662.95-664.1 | 0.164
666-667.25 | 0.282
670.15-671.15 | 0.364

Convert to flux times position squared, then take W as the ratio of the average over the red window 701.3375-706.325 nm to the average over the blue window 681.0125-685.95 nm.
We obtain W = 2.0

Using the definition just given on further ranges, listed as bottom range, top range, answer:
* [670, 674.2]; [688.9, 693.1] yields 1.22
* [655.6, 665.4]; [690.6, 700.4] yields 1.20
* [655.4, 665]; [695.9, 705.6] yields 1.44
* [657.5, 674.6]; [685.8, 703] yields 1.30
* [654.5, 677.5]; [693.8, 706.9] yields 1.59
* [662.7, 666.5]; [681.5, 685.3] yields 0.89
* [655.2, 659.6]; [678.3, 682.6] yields 0.70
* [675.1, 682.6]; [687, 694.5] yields 1.24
